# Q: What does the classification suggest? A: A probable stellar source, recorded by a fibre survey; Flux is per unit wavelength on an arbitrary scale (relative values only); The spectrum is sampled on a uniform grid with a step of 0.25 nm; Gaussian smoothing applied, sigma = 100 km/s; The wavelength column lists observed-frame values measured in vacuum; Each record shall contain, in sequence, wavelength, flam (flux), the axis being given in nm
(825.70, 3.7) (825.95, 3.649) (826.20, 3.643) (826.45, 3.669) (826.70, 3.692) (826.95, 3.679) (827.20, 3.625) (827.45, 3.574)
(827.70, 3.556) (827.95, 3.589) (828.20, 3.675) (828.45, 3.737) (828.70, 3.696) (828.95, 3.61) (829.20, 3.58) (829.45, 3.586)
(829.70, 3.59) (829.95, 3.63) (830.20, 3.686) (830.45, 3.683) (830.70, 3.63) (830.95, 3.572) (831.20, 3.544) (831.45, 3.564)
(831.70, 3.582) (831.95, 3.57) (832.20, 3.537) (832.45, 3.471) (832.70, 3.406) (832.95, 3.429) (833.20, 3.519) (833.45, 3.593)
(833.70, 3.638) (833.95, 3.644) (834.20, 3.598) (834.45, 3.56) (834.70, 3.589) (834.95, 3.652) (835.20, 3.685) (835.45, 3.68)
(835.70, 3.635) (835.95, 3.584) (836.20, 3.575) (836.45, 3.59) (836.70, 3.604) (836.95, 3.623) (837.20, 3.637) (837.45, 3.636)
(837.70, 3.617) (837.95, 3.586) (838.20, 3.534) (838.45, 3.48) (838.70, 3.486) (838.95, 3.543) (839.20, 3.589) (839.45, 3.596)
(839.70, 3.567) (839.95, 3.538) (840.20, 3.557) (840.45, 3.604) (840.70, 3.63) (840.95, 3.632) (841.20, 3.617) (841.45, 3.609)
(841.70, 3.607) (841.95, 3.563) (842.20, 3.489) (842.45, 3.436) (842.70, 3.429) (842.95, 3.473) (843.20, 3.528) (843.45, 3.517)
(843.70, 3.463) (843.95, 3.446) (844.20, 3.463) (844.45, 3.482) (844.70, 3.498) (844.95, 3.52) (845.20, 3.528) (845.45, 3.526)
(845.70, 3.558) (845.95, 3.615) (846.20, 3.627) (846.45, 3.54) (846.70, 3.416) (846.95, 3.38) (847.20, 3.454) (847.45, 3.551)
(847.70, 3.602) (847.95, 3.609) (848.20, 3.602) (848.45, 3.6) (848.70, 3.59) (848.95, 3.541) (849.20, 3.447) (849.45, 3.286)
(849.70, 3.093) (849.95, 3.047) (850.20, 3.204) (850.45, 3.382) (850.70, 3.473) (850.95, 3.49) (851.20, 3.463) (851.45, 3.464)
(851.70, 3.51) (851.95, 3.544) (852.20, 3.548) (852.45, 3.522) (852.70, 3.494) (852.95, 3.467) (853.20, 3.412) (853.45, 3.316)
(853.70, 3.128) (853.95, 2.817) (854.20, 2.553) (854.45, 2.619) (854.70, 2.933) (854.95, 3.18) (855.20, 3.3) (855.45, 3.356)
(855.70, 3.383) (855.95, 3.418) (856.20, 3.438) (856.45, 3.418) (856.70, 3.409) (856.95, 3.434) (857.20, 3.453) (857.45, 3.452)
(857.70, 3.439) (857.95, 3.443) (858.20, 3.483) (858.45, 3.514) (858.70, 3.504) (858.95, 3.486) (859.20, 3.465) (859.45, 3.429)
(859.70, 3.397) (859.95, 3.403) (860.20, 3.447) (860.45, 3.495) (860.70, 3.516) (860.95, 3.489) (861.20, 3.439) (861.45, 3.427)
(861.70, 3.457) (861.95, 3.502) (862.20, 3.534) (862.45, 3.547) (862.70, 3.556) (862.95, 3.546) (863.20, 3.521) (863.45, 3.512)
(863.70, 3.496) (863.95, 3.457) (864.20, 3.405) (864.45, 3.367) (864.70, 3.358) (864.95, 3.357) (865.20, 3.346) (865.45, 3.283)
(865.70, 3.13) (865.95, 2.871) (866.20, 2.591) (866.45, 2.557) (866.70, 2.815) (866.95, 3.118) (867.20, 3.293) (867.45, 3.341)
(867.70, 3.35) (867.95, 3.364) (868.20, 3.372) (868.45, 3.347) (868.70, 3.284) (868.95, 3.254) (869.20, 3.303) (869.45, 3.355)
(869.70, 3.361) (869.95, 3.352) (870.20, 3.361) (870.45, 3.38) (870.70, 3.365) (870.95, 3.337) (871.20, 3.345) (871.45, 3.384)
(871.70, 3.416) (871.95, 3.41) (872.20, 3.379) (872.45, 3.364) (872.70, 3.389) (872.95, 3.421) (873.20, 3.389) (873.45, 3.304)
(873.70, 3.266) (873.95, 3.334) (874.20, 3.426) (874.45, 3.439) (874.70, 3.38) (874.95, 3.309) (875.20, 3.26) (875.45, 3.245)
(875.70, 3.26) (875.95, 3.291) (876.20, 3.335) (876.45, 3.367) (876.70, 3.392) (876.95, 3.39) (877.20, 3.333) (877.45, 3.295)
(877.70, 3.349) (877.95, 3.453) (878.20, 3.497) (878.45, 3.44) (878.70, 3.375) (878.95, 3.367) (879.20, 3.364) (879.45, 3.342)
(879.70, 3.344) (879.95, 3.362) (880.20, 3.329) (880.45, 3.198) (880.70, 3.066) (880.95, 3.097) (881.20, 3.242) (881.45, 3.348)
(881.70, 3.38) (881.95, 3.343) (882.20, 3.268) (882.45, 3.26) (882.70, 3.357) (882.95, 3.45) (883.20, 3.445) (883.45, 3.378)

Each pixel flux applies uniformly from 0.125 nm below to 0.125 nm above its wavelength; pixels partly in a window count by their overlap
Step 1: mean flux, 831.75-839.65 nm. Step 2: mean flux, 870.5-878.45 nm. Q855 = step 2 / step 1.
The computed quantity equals 0.9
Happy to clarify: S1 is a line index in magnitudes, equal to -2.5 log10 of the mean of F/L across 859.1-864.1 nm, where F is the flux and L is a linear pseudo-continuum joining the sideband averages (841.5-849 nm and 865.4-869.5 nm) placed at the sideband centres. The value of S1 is -0.08 mag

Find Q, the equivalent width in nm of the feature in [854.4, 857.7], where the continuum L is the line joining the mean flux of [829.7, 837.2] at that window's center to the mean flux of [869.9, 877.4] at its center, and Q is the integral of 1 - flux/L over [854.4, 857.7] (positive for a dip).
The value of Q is 0.137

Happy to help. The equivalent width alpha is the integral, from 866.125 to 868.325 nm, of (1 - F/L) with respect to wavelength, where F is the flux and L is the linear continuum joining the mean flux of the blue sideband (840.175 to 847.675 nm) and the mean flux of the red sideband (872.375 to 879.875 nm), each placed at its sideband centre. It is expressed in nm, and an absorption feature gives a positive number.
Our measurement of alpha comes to 0.20 nm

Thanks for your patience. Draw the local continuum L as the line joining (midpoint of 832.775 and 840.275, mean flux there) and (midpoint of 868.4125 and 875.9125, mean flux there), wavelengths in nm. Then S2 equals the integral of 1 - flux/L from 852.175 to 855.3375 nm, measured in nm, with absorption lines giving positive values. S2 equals 0.278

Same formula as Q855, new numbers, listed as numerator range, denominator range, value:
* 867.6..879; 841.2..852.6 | 0.96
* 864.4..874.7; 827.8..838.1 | 0.91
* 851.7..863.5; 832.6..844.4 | 0.95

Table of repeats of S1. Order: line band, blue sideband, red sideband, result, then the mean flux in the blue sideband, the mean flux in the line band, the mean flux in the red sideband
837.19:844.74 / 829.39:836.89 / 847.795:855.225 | -0.02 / 3.59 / 3.54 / 3.32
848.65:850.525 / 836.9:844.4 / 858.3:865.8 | 0.06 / 3.55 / 3.31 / 3.45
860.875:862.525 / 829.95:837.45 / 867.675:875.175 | -0.02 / 3.59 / 3.48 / 3.36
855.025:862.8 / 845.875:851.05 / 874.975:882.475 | -0.01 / 3.45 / 3.45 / 3.32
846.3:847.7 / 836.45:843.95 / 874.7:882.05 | 0.01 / 3.56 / 3.48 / 3.32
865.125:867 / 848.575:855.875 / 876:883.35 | 0.13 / 3.3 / 2.95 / 3.34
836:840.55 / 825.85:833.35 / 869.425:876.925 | -0.01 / 3.6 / 3.58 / 3.35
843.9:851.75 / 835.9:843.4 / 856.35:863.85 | 0.02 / 3.56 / 3.47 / 3.47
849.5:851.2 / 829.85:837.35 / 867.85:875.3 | 0.06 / 3.59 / 3.3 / 3.36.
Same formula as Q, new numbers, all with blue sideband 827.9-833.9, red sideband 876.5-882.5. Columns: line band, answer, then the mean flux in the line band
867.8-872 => 0.035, 3.35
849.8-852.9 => 0.047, 3.43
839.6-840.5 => -0.006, 3.56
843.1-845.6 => 0.014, 3.5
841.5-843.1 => 0.010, 3.51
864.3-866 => 0.071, 3.26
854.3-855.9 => 0.151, 3.13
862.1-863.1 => -0.037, 3.55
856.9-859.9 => -0.014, 3.46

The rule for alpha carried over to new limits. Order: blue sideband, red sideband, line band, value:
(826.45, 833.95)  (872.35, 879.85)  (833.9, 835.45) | -0.02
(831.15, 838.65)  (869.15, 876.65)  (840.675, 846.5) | -0.01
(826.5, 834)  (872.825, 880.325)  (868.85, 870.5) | 0.03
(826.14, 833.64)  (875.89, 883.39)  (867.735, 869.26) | 0.03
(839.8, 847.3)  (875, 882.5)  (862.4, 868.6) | 0.23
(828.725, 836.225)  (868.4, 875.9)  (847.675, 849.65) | -0.01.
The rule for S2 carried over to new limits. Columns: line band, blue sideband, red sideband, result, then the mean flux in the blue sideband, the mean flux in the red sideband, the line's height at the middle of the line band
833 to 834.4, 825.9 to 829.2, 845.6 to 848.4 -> 0.01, 3.64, 3.54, 3.61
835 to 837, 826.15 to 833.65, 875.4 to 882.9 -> -0.03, 3.6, 3.33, 3.56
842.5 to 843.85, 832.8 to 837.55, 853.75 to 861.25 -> 0.01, 3.6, 3.33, 3.51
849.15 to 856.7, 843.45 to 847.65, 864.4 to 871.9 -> 0.29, 3.51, 3.25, 3.42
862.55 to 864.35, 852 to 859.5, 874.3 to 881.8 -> -0.09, 3.33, 3.33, 3.33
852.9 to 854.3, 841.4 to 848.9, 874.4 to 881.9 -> 0.15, 3.52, 3.33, 3.47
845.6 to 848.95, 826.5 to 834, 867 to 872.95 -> -0.06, 3.6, 3.35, 3.49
